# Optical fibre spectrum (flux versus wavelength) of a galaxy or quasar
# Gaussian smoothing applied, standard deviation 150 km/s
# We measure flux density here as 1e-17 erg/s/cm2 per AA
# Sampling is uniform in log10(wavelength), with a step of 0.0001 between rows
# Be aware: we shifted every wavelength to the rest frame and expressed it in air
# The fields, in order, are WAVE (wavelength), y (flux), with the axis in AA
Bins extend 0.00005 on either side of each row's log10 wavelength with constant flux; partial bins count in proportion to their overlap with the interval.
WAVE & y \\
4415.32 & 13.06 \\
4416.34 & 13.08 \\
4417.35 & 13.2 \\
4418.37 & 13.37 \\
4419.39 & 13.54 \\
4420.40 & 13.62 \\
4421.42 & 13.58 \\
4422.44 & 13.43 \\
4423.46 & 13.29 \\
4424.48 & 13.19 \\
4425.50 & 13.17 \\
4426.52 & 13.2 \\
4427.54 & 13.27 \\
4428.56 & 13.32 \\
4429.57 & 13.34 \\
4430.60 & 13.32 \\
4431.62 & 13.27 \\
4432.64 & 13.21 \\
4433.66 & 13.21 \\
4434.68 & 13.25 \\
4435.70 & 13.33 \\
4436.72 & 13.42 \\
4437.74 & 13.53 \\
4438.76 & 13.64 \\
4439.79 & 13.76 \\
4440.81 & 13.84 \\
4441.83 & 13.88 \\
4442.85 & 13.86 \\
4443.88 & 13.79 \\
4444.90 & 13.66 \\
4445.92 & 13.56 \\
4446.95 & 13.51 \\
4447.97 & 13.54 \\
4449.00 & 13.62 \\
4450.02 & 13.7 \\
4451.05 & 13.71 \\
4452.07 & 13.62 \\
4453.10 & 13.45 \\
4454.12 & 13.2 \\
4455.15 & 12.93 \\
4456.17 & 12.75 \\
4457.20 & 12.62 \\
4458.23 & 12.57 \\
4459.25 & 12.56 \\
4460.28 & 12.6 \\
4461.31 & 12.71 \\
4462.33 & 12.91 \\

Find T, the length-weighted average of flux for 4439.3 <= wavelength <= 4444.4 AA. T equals 13.8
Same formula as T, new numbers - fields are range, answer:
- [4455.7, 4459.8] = 12.6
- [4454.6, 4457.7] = 12.8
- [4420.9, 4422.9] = 13.5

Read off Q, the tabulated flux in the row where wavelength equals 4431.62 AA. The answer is 13.27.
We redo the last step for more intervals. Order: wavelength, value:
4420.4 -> 13.62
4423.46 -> 13.29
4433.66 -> 13.21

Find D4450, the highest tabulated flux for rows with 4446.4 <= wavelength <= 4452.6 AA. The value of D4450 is 13.71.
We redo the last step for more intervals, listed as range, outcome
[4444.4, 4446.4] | 13.66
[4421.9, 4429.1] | 13.43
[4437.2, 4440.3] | 13.76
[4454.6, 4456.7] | 12.93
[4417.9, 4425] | 13.62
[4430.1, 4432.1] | 13.32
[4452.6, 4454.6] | 13.45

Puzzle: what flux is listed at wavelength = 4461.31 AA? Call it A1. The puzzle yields 12.71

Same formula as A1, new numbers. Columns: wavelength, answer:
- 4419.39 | 13.54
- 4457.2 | 12.62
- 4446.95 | 13.51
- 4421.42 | 13.58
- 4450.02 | 13.7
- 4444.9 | 13.66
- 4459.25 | 12.56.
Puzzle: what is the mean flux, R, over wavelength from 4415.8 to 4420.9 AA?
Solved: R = 13.4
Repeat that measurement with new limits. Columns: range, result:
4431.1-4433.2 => 13.2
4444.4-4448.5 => 13.6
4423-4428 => 13.2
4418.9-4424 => 13.5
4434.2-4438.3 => 13.4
